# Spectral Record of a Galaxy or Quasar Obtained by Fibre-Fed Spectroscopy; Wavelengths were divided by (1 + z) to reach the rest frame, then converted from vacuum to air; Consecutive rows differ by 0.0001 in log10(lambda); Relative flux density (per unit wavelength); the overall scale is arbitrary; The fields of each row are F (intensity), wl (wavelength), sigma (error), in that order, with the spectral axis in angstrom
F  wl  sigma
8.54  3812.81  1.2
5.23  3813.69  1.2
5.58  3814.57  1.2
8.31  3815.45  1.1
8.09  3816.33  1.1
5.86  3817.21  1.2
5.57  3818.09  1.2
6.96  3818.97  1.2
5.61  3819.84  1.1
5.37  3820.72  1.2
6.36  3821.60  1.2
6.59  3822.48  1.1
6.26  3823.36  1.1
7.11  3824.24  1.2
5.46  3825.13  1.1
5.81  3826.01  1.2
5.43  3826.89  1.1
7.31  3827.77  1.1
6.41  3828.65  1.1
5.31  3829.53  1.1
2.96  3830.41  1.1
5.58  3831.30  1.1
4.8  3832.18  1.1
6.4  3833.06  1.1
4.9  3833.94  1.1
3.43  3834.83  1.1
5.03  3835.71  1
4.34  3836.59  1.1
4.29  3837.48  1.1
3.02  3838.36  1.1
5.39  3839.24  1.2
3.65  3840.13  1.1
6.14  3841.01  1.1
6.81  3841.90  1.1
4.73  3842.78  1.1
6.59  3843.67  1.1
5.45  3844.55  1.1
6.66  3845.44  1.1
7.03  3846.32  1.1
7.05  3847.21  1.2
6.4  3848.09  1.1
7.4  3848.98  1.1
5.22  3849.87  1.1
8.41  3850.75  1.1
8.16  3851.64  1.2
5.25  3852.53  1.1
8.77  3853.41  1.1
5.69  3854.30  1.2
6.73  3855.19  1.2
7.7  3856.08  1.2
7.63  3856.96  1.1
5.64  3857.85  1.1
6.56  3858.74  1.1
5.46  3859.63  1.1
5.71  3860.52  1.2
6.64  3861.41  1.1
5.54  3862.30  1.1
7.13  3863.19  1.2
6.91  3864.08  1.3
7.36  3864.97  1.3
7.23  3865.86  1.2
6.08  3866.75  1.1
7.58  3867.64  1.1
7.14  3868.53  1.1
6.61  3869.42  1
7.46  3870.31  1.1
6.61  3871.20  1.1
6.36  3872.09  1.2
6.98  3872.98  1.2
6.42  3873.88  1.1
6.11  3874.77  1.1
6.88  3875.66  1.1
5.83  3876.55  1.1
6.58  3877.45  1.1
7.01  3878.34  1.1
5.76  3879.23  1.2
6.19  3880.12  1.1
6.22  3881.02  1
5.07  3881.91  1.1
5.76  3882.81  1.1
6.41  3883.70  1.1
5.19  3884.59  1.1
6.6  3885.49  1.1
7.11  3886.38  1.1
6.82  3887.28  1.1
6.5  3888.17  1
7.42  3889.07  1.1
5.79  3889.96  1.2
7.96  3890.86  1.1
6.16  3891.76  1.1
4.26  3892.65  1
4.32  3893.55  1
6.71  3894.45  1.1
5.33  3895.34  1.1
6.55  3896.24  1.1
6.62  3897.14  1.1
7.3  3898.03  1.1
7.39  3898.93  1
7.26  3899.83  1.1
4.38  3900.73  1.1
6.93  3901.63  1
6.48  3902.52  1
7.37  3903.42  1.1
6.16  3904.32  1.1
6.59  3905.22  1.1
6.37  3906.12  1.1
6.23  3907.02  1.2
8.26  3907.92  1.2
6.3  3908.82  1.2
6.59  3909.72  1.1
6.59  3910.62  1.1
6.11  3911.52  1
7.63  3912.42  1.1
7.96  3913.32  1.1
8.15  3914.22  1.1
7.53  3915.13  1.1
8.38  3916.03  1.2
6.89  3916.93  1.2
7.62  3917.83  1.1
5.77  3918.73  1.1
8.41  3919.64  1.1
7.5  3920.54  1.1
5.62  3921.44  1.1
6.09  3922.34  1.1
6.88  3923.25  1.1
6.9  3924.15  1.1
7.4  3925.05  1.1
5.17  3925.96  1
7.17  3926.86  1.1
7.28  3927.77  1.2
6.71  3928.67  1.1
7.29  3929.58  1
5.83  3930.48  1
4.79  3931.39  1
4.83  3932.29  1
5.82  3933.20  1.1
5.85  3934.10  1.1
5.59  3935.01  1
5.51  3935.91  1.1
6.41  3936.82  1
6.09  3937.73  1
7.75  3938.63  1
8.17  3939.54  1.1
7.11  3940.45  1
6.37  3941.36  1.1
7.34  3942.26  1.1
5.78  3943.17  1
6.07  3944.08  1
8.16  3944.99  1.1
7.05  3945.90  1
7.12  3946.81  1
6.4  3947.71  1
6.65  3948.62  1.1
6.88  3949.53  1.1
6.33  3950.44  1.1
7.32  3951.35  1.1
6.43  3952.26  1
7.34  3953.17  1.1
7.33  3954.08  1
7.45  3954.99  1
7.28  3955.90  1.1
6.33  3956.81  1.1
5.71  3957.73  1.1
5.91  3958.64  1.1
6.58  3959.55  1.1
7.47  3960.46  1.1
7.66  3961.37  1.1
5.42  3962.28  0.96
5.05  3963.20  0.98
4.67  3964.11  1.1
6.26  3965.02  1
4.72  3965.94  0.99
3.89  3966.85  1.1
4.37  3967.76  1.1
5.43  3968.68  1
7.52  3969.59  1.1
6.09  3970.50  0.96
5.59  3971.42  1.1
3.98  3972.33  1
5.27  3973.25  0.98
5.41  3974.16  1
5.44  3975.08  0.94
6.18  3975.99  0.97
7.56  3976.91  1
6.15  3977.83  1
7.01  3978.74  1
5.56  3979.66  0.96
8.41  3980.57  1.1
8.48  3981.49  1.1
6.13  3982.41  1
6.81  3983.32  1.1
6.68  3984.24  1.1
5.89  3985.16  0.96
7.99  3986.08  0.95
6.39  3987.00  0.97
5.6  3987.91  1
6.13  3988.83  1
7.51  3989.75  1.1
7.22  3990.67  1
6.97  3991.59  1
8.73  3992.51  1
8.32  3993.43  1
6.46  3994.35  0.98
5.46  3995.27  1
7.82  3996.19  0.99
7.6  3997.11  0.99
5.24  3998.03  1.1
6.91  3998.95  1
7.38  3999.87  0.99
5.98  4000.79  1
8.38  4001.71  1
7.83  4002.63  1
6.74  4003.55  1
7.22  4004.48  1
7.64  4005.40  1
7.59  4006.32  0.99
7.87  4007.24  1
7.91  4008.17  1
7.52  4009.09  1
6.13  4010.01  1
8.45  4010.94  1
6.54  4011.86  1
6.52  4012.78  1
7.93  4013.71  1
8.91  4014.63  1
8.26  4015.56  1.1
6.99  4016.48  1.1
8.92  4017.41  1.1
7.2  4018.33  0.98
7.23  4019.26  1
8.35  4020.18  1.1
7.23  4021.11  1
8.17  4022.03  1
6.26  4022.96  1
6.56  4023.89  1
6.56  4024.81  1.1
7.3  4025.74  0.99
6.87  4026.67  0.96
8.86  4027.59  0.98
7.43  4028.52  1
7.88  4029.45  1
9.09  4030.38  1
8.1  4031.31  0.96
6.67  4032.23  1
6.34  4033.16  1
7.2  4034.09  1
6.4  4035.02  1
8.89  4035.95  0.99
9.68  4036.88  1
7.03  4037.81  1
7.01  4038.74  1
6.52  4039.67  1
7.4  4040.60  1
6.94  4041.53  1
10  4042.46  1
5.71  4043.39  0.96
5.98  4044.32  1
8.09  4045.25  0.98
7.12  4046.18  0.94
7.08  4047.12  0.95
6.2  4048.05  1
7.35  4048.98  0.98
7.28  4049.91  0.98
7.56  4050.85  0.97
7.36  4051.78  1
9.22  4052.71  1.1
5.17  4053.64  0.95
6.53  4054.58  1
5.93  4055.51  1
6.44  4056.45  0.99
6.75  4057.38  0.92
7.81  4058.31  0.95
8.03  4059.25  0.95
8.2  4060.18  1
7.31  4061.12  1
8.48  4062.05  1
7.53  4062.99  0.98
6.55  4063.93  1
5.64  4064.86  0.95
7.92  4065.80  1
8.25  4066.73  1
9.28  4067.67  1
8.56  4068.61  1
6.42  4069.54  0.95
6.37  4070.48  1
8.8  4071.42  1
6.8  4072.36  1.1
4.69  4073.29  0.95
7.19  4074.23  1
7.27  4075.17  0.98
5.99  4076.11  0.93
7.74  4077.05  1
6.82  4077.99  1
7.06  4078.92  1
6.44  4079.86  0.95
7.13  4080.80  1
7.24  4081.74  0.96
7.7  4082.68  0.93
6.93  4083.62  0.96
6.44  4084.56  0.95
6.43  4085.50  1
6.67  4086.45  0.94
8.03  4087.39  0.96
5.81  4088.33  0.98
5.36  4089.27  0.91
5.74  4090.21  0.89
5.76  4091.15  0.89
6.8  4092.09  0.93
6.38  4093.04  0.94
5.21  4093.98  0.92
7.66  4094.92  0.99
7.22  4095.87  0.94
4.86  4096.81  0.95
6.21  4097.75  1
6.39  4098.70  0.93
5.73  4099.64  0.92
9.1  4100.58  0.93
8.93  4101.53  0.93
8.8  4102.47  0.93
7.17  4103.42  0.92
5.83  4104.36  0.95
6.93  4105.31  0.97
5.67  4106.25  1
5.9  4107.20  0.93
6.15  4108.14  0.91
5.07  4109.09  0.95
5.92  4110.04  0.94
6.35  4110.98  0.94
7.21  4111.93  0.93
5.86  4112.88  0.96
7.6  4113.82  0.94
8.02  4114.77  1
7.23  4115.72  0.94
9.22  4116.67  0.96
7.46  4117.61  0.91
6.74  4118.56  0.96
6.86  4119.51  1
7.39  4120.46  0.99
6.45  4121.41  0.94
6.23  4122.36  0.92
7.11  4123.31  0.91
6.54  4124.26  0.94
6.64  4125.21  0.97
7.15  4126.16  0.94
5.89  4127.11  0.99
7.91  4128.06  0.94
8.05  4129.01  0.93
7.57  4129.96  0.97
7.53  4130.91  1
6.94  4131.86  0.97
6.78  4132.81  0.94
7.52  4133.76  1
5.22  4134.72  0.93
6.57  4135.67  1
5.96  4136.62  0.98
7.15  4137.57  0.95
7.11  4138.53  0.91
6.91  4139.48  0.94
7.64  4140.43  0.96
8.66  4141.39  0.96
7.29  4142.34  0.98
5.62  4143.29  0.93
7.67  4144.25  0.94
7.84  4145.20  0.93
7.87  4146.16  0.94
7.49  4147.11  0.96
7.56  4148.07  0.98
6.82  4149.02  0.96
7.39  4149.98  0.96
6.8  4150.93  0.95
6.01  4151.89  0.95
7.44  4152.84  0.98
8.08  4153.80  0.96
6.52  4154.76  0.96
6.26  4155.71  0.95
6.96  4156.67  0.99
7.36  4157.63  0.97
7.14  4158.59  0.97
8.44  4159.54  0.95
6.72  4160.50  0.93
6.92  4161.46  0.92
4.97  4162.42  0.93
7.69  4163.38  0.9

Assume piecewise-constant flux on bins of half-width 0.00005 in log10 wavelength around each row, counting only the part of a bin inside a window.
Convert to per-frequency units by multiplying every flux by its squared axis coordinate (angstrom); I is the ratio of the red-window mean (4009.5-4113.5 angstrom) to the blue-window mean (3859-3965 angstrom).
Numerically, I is 1.16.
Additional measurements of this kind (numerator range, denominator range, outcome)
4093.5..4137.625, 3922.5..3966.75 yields 1.15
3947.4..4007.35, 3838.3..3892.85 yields 1.08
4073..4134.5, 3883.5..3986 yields 1.14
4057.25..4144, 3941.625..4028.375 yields 1.08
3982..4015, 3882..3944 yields 1.13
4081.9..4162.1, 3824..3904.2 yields 1.27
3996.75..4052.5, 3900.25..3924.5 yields 1.14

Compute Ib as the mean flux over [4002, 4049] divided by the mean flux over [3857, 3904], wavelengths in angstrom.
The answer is 1.16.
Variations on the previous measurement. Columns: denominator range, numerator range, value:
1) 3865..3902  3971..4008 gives 1.06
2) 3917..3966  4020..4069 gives 1.13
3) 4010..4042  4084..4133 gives 0.91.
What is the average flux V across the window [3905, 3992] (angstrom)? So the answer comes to 6.54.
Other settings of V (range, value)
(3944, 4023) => 6.8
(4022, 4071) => 7.34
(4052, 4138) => 6.92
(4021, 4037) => 7.49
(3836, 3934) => 6.47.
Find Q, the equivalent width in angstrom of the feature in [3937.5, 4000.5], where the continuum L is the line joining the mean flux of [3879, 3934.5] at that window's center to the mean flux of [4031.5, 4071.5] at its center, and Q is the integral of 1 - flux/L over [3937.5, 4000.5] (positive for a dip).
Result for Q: 2.9 angstrom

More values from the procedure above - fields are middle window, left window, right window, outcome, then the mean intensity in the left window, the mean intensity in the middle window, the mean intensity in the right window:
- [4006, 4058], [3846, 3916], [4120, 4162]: -3.68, 6.62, 7.37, 7.07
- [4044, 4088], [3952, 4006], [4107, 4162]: -2.22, 6.53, 7.14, 7.02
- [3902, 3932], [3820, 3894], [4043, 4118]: -2.26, 6.15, 6.84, 6.94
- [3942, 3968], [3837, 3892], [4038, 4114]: 0.93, 6.4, 6.39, 6.92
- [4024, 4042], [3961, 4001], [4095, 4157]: -2.44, 6.35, 7.47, 6.97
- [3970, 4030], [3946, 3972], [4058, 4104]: -4.80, 6.26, 7.05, 7.03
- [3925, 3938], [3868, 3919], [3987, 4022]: 1.44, 6.58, 6.07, 7.32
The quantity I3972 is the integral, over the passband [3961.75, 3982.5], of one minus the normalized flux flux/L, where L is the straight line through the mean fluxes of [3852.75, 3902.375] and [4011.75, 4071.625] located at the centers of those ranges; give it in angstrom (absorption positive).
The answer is 3.4 angstrom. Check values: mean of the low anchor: 6.47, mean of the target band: 5.85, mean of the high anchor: 7.42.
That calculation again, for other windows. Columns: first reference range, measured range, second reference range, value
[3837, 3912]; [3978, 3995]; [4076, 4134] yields -0.97 angstrom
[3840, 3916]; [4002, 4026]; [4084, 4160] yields -2.53 angstrom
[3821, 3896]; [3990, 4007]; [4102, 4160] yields -1.58 angstrom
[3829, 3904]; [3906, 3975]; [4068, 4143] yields -0.87 angstrom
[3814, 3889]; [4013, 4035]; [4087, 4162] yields -2.95 angstrom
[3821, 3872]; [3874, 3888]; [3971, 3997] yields 0.02 angstrom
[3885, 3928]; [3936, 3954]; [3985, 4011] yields 0.07 angstrom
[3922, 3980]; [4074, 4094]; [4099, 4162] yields 0.52 angstrom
